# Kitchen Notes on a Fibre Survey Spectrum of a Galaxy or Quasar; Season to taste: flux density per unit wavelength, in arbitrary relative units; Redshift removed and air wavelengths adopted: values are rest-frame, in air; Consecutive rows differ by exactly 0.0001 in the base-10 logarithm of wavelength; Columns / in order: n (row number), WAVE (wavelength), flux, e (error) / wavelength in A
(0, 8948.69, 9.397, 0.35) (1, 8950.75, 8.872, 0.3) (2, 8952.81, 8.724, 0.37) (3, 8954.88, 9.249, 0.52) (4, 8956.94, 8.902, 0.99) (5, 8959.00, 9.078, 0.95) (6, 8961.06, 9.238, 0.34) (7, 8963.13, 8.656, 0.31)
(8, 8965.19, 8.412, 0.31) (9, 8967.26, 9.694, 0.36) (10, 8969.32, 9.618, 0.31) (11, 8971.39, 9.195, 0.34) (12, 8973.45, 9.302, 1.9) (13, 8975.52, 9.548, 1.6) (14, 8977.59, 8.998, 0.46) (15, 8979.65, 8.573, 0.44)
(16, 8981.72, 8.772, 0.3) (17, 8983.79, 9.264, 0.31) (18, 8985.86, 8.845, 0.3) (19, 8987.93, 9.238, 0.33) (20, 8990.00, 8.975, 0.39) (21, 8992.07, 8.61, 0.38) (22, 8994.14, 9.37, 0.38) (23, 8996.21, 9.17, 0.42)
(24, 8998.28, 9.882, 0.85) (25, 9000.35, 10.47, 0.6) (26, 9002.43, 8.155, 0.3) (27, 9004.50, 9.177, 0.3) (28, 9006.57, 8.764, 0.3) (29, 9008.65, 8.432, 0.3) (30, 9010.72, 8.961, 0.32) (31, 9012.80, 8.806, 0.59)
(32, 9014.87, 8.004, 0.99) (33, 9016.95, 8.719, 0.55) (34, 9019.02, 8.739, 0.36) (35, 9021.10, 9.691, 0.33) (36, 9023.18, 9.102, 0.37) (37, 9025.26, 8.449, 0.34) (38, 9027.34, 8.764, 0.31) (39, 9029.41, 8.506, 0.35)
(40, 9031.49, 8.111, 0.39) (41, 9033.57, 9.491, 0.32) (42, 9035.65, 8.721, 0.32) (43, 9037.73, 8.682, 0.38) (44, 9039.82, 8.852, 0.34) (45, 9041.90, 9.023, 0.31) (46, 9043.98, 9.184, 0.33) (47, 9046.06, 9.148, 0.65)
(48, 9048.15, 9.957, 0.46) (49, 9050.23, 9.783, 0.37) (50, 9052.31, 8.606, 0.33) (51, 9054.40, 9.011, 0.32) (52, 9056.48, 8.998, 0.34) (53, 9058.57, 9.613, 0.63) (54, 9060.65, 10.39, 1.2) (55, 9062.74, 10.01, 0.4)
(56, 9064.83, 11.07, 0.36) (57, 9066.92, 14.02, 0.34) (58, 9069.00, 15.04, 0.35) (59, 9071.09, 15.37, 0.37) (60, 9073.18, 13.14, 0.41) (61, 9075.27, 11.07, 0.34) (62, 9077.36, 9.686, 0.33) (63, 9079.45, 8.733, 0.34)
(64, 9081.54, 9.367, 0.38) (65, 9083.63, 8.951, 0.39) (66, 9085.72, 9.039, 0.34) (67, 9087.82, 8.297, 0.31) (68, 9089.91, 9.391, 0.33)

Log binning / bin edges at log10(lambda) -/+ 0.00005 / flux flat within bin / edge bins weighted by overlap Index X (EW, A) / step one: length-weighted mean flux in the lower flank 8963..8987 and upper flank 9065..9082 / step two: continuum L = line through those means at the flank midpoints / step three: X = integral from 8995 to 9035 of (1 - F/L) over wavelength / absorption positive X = 5.3 A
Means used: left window 9.09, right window 12.1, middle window 8.92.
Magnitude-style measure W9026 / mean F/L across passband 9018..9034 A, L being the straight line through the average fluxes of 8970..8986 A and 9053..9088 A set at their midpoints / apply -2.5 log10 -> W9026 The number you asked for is 0.128 mag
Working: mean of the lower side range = 9.08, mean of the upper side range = 10.7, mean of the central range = 8.83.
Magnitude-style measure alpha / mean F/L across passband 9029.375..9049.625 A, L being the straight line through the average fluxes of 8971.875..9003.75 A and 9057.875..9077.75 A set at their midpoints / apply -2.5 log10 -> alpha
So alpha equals 0.22 mag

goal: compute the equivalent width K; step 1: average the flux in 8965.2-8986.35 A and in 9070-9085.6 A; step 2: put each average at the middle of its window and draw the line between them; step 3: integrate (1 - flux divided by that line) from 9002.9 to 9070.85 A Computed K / 4.5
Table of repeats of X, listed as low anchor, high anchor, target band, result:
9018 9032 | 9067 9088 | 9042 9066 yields 1.11 A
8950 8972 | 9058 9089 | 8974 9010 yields 1.86 A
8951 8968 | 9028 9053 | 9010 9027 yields 0.37 A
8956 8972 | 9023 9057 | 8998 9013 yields -0.05 A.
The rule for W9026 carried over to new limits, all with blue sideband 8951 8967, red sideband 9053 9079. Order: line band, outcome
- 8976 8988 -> 0.06 mag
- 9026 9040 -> 0.21 mag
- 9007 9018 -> 0.18 mag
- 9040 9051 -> 0.16 mag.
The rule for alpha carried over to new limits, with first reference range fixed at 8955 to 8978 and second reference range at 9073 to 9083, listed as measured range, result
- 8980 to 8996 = 0.04 mag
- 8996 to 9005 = 0.01 mag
